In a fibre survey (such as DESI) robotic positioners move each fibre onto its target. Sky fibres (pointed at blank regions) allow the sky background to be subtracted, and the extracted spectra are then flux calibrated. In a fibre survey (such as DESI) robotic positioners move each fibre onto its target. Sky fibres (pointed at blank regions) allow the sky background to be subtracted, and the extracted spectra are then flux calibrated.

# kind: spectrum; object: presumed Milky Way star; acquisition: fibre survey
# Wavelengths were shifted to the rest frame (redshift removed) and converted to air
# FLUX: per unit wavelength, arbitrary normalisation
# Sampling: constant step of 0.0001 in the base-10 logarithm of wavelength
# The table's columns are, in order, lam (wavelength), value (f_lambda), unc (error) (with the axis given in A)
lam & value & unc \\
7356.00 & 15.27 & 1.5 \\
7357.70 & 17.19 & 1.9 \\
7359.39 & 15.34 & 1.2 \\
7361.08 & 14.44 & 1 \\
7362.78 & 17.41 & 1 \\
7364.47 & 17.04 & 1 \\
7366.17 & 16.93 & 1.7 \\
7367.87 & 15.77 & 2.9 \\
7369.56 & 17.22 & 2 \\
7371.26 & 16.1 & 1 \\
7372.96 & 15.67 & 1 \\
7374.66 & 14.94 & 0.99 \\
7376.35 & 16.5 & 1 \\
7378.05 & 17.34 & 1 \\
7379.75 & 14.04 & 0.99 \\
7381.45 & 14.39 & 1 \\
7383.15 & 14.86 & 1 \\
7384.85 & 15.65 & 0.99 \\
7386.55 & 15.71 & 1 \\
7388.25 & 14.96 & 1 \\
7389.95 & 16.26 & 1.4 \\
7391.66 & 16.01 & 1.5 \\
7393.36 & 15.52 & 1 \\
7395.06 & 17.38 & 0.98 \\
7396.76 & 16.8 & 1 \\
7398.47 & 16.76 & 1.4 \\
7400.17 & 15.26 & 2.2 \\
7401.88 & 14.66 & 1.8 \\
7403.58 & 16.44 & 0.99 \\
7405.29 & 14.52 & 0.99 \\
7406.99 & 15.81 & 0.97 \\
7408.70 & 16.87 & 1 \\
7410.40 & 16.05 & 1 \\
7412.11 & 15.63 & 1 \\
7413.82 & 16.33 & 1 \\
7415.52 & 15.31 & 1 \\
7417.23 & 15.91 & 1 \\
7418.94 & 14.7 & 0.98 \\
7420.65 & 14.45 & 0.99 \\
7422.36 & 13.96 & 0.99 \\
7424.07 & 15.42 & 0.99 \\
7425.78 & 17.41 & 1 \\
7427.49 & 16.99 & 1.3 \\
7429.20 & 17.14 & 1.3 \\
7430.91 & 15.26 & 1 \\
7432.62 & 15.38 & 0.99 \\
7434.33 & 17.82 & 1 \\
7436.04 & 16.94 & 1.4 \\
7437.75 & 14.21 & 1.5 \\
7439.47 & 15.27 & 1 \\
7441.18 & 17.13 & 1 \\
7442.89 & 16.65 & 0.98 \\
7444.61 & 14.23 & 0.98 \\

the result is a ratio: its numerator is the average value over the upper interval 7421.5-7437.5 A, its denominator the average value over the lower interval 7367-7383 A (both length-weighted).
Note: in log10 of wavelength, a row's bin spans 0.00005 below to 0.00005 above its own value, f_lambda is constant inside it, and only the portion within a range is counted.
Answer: 1.03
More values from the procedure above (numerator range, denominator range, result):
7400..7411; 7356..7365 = 0.97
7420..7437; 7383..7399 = 1.00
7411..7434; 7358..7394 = 0.99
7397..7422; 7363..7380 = 0.96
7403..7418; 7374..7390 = 1.03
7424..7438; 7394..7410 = 1.02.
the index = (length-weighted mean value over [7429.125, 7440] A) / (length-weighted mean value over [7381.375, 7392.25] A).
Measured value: 1.03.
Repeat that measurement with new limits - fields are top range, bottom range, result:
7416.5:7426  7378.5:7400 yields 0.96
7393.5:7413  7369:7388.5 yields 1.02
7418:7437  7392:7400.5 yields 0.97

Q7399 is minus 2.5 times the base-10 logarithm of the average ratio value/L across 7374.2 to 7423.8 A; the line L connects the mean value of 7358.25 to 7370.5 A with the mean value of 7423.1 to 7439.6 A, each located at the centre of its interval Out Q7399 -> 0.04 mag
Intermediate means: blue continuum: 16.3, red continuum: 16.2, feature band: 15.6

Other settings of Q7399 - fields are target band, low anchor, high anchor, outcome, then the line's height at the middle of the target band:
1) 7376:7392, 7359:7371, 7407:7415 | 0.05 mag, 16.3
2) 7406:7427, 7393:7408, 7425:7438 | 0.04 mag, 16.2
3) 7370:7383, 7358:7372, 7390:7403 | 0.04 mag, 16.2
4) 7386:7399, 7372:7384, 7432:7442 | -0.04 mag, 15.6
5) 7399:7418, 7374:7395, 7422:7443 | 0.01 mag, 15.9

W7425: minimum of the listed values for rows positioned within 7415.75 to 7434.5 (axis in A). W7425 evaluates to 13.96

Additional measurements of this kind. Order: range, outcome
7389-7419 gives 14.52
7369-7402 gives 14.04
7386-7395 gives 14.96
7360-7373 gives 14.44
